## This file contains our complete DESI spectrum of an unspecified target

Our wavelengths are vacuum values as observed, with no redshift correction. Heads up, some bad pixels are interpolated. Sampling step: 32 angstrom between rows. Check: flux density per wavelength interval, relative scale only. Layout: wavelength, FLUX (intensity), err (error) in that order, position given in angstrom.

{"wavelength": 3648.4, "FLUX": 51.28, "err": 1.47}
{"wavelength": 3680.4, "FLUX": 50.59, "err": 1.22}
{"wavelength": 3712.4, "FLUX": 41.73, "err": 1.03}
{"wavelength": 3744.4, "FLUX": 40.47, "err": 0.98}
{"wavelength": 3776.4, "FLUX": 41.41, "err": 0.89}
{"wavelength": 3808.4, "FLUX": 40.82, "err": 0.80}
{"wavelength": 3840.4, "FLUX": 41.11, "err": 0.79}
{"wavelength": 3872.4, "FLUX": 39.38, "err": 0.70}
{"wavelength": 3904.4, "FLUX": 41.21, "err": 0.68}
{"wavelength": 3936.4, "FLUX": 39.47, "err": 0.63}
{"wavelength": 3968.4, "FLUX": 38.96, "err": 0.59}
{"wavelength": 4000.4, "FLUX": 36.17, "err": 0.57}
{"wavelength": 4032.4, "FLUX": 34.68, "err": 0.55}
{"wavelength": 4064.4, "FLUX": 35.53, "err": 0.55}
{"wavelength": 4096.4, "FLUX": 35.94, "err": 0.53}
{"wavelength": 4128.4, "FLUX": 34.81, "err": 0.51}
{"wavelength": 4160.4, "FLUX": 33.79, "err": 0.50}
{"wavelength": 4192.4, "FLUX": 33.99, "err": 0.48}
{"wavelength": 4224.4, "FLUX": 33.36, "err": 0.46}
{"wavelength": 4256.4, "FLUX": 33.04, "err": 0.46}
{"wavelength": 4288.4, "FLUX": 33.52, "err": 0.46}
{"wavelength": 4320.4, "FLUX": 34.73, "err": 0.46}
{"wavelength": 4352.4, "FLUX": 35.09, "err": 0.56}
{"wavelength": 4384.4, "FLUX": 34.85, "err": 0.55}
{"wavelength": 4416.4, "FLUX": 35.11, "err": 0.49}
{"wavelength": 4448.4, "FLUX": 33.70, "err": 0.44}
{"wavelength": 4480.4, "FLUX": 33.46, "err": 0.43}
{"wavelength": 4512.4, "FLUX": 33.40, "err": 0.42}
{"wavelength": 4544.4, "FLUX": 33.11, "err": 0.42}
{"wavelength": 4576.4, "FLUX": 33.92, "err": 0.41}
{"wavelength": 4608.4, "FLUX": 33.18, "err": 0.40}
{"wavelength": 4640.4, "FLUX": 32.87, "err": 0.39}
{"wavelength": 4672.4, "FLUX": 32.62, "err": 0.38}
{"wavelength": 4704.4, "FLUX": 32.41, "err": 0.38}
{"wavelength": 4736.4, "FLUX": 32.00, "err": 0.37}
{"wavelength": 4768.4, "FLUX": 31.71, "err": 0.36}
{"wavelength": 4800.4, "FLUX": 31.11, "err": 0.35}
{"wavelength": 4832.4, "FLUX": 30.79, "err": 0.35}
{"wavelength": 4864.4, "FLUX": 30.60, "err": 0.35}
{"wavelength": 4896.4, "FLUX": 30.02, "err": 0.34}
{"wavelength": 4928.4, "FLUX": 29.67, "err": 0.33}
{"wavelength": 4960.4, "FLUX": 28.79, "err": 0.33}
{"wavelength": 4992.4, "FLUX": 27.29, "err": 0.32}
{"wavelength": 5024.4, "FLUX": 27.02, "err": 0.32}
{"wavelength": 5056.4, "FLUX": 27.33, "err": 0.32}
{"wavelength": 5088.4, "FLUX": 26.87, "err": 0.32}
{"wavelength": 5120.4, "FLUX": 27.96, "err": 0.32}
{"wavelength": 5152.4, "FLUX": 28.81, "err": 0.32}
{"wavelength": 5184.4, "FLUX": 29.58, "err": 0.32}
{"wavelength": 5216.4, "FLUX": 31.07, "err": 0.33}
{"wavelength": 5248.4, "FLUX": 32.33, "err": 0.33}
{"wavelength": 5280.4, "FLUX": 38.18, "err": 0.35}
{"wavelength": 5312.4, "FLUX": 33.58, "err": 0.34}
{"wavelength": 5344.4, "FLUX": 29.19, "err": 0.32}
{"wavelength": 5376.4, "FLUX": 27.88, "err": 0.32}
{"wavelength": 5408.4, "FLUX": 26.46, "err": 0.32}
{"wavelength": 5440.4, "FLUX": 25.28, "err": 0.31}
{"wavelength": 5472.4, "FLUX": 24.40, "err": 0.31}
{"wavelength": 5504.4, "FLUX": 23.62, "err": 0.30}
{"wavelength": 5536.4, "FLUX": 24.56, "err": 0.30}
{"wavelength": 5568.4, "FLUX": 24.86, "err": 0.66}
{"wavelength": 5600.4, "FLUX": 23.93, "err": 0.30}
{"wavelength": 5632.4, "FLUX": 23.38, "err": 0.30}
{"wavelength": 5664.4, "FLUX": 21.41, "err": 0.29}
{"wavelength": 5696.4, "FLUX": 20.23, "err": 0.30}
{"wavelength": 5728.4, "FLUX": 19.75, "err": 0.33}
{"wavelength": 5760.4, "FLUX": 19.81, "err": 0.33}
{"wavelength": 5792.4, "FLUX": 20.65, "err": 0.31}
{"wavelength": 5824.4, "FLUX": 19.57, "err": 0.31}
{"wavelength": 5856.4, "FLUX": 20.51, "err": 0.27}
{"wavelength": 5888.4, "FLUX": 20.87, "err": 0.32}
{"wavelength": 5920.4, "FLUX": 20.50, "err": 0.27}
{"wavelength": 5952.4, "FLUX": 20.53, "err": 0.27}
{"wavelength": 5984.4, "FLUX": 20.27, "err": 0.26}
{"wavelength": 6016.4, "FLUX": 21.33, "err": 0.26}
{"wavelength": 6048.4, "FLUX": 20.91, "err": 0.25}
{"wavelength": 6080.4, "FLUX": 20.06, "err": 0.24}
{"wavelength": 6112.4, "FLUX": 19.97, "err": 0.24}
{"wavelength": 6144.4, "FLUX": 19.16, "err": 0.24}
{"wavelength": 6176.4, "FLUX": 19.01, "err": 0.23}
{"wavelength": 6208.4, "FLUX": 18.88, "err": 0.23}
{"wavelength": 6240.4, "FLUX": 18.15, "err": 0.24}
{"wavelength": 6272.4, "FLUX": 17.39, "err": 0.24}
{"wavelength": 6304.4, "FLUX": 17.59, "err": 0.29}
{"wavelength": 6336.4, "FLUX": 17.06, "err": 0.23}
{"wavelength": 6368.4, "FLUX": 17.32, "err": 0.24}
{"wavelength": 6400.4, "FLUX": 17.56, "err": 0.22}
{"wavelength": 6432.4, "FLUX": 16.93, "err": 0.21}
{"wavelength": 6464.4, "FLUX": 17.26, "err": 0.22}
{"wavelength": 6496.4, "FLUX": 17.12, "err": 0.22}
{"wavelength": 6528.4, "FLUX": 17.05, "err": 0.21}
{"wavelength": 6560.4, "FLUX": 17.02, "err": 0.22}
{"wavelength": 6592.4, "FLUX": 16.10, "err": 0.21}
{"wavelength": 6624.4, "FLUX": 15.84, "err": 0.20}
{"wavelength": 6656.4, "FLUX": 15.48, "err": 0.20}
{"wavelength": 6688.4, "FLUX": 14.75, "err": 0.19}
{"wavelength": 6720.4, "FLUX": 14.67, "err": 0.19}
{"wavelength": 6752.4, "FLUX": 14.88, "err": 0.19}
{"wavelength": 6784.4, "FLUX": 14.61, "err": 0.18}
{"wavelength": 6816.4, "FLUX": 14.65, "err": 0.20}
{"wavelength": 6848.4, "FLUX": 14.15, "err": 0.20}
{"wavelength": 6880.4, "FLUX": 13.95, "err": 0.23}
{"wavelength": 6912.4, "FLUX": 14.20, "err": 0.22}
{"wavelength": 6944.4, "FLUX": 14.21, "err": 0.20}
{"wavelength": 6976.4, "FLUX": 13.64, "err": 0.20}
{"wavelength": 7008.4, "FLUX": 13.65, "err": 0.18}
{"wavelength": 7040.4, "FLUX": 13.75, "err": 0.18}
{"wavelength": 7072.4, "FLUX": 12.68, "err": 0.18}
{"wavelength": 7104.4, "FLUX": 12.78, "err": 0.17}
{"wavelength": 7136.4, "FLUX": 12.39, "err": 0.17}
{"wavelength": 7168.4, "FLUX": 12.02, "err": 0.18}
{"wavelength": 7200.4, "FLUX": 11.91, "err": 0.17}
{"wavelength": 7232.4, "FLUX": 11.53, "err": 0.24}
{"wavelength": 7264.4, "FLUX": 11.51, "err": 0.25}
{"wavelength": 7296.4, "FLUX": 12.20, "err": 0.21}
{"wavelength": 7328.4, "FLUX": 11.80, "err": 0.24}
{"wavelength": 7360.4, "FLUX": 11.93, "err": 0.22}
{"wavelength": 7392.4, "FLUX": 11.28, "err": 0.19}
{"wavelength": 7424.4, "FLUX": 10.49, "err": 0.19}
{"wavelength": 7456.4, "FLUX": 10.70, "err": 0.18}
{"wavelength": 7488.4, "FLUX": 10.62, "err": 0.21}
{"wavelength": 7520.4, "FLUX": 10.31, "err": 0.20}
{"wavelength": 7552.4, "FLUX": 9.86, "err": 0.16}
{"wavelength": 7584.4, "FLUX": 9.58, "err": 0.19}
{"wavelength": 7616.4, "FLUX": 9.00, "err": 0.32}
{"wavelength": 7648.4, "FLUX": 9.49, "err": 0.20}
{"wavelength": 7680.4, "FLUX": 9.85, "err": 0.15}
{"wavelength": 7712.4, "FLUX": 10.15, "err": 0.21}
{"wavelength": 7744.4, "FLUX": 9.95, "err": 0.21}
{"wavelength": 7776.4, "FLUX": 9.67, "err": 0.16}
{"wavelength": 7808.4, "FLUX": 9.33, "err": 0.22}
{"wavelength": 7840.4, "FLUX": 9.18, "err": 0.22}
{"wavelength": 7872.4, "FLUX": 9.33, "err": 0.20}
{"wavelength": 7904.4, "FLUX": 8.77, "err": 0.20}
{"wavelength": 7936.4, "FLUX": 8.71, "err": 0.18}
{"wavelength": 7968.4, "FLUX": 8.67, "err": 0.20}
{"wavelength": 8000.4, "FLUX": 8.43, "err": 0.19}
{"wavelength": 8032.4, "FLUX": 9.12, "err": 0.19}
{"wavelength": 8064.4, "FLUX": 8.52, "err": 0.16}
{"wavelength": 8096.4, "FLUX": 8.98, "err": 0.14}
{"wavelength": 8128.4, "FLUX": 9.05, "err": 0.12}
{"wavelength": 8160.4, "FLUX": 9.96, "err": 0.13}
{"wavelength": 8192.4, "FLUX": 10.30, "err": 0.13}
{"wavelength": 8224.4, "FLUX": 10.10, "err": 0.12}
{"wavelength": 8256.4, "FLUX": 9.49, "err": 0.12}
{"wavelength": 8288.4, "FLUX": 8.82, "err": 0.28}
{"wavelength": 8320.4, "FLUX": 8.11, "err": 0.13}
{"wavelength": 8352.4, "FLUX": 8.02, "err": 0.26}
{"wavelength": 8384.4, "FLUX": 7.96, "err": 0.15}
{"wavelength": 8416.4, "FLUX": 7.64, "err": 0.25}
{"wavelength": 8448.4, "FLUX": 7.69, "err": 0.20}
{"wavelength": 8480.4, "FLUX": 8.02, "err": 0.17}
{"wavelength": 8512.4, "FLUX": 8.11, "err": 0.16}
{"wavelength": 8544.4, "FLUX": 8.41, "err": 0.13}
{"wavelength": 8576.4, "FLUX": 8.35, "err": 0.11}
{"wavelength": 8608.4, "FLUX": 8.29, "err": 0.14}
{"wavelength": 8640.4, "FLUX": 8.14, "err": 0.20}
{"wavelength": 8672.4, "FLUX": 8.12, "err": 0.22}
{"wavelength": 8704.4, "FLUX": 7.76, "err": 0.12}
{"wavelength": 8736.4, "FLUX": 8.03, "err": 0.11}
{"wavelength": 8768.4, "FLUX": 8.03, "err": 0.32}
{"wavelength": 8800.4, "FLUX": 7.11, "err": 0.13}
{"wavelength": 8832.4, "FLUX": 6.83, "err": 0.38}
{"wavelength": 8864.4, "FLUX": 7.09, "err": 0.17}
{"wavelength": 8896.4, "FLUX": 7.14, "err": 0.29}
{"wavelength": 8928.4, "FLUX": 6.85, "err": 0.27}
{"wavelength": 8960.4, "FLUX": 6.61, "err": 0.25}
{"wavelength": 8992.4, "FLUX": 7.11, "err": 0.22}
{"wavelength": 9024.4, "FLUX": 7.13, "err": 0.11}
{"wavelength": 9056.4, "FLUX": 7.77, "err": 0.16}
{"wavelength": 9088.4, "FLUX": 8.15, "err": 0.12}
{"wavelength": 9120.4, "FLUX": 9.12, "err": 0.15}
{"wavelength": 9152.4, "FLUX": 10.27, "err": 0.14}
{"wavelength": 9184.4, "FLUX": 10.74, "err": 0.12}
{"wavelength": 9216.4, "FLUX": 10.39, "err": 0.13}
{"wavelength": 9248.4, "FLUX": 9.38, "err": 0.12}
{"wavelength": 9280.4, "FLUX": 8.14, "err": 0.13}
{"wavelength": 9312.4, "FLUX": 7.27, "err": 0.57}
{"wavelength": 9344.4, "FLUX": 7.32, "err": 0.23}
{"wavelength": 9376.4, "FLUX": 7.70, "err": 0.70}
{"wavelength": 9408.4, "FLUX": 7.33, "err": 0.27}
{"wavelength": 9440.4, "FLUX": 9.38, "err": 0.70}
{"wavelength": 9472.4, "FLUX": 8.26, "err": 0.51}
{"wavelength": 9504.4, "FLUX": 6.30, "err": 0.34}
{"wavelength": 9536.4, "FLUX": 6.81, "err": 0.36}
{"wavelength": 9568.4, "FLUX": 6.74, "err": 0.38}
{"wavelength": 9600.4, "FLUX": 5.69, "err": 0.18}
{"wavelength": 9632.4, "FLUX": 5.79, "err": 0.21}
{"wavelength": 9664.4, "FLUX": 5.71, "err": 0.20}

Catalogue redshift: 0.89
